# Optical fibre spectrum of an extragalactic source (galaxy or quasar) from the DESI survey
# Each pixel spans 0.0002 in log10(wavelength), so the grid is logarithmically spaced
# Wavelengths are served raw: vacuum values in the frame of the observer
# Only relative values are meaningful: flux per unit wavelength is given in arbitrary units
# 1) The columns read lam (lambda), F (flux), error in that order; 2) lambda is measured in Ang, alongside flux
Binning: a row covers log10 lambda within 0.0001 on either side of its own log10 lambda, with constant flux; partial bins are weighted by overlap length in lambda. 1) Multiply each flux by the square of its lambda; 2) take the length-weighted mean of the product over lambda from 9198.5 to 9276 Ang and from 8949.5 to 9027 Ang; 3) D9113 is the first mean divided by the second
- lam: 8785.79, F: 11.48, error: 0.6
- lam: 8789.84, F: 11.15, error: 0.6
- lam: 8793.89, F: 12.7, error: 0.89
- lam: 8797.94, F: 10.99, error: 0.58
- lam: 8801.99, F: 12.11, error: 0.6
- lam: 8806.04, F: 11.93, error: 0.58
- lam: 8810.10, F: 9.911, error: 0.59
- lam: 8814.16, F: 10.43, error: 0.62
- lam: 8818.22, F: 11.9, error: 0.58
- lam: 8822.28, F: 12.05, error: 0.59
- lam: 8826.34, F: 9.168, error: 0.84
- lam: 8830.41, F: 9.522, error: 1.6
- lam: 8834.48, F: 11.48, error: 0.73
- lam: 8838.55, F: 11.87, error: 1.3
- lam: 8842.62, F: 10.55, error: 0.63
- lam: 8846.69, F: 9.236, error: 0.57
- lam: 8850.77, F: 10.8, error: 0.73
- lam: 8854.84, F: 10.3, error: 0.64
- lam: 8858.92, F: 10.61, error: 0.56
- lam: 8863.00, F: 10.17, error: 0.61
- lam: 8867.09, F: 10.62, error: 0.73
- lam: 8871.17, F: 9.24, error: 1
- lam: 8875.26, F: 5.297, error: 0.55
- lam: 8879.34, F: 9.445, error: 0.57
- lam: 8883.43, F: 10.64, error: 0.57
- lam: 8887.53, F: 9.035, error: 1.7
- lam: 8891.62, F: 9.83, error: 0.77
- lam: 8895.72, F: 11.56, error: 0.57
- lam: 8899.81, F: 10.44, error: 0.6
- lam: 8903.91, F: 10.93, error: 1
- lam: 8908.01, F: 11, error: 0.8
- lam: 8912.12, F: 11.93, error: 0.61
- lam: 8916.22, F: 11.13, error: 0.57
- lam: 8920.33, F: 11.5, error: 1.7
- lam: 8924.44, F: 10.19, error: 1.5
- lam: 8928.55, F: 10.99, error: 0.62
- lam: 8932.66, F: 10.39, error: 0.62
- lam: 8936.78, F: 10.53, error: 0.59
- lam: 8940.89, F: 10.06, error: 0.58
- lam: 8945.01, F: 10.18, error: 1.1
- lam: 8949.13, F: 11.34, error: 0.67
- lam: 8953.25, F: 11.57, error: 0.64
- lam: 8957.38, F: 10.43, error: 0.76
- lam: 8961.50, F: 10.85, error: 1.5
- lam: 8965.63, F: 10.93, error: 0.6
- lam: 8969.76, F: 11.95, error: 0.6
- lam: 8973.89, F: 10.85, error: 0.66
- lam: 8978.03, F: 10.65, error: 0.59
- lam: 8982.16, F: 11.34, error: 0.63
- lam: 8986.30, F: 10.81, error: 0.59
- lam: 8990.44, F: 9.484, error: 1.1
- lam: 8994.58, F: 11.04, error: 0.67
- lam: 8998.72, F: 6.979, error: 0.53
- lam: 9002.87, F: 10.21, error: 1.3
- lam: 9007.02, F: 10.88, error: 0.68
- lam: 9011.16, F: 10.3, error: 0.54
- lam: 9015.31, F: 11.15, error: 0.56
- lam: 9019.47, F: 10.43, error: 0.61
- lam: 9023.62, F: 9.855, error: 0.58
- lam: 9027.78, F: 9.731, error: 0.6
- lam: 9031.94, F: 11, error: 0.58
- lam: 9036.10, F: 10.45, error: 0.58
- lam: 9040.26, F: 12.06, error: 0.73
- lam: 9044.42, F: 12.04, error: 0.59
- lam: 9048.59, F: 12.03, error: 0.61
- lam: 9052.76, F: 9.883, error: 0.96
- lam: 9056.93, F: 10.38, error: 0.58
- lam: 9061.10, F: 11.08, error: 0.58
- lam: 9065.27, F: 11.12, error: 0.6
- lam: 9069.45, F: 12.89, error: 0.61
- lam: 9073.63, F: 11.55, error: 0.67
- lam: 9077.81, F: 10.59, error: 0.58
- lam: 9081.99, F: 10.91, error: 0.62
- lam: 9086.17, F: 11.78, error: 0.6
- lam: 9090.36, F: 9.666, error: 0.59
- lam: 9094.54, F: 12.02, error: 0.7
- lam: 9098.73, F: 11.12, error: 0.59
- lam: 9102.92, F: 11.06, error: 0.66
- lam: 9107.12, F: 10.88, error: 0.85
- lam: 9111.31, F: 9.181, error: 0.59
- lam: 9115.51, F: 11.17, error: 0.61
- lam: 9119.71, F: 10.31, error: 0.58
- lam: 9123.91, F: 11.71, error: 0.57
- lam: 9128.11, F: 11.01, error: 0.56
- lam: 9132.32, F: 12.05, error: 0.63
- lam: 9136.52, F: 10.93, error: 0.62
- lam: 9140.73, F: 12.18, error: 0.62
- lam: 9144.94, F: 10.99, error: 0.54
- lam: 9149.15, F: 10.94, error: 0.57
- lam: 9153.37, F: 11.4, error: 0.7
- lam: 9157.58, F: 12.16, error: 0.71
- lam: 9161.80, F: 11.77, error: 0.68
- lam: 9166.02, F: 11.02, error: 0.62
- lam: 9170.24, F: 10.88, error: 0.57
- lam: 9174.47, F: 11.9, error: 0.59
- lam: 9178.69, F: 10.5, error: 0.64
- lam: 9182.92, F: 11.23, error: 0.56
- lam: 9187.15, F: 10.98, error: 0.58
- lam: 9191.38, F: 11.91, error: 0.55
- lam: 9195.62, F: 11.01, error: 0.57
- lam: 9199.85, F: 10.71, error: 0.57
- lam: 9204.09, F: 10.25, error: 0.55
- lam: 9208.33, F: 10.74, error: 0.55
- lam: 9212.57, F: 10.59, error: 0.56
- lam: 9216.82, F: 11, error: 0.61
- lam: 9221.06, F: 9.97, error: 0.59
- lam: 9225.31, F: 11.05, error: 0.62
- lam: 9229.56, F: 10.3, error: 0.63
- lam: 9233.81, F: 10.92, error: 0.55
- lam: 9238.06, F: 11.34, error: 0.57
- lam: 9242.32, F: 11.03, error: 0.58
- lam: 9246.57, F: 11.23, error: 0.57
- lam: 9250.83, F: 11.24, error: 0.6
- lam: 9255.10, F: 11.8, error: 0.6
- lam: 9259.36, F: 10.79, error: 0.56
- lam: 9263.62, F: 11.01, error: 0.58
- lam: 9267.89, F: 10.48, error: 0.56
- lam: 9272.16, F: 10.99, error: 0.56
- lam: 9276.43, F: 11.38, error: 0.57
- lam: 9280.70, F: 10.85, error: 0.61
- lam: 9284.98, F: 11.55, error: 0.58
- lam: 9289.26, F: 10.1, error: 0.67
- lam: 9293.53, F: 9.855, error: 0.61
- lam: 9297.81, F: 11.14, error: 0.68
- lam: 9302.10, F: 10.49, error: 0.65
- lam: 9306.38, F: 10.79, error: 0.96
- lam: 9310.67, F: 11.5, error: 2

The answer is 1.1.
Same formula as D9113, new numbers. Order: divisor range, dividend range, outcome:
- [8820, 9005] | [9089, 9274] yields 1.12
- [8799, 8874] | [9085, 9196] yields 1.13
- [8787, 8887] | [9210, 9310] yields 1.14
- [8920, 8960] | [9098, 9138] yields 1.06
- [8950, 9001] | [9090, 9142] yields 1.08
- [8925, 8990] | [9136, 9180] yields 1.10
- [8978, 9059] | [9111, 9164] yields 1.10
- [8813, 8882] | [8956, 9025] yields 1.07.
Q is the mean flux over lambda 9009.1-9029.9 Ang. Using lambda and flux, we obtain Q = 10.3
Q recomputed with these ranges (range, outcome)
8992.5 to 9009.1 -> 9.78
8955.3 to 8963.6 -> 10.6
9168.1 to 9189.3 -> 11.1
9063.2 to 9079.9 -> 11.5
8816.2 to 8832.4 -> 10.7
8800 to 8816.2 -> 11.1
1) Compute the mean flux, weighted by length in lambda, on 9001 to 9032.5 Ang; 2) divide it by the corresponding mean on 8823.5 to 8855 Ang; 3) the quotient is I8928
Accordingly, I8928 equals 1.0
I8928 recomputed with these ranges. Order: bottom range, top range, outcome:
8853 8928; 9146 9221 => 1.08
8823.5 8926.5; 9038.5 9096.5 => 1.10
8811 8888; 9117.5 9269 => 1.09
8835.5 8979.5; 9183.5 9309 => 1.04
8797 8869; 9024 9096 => 1.03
